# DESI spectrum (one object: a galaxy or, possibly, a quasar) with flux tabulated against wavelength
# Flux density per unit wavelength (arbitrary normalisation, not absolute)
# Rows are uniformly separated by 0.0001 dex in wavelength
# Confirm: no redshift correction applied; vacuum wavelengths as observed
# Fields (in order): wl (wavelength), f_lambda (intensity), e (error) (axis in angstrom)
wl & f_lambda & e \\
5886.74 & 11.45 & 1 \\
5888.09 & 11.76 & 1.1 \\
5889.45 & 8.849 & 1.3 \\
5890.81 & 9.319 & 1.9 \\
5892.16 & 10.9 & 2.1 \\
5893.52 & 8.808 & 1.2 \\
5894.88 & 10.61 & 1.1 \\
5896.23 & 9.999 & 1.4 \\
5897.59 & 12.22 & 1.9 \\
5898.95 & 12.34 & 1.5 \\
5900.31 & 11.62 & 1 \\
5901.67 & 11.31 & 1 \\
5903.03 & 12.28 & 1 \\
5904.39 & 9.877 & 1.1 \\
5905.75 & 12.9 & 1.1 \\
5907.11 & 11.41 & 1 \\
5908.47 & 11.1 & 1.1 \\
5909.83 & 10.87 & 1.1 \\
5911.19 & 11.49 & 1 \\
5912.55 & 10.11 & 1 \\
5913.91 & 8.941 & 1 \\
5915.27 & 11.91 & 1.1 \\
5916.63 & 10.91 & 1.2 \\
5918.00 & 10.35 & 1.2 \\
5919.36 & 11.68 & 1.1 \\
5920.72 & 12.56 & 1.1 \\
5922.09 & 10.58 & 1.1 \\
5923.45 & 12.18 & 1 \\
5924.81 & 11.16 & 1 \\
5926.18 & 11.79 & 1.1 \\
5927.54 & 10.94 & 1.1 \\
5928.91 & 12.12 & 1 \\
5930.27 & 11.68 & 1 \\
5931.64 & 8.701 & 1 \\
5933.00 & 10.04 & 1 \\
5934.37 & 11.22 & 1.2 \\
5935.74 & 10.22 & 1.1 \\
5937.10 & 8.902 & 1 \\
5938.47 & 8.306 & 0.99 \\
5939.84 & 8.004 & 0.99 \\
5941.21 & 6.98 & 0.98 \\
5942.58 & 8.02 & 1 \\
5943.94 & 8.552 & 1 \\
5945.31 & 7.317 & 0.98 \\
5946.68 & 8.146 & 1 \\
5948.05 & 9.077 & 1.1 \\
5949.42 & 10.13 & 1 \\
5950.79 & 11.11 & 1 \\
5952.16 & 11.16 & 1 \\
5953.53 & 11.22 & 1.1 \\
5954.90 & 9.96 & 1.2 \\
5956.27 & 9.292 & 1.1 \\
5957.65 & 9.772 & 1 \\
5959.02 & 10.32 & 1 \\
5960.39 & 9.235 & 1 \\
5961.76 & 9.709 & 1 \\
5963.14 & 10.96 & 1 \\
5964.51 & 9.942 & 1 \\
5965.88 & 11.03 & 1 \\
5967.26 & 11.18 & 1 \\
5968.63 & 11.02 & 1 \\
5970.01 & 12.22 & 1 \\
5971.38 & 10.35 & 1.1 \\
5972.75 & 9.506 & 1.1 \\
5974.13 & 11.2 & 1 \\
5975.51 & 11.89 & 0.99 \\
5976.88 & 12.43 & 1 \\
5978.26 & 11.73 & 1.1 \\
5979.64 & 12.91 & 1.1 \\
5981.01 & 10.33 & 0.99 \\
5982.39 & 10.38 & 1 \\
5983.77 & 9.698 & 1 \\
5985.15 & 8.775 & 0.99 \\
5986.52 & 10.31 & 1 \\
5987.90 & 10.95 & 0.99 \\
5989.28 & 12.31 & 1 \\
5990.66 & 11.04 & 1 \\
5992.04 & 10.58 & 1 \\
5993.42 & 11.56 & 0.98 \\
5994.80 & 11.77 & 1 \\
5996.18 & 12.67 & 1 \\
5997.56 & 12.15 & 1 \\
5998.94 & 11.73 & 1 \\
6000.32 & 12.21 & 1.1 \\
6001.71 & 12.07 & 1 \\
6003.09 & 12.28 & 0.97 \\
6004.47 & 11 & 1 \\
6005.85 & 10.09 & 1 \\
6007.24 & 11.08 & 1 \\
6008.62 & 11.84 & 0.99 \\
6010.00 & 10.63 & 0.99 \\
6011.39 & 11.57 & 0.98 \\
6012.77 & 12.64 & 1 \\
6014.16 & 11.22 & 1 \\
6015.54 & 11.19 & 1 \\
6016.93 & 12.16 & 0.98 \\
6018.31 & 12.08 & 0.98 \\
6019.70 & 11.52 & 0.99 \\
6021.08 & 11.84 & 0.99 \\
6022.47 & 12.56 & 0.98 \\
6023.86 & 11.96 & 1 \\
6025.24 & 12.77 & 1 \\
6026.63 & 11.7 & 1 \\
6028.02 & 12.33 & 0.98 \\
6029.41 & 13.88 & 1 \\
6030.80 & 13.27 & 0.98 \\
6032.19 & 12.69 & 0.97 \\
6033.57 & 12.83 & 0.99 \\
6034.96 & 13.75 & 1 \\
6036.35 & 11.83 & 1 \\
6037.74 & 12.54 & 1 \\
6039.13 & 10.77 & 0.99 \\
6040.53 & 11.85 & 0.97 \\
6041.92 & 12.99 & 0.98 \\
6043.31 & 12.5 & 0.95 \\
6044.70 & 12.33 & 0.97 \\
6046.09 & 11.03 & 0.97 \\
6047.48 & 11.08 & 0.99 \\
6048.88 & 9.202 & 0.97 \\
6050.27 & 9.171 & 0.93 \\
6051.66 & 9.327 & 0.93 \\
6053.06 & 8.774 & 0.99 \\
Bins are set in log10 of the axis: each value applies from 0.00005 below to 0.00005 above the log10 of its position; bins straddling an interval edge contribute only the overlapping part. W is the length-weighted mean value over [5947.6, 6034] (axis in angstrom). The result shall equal 11.3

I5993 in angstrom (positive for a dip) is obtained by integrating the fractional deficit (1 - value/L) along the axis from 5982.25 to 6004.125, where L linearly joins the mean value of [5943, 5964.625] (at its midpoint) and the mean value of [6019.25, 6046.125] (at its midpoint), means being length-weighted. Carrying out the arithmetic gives -0.5 angstrom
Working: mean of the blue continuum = 9.72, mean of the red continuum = 12.4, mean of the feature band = 11.3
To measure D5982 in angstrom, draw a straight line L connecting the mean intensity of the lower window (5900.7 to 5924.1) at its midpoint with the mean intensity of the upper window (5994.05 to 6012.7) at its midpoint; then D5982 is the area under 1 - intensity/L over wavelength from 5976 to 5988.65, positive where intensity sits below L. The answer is 0.8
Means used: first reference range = 11.2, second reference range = 11.7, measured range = 10.9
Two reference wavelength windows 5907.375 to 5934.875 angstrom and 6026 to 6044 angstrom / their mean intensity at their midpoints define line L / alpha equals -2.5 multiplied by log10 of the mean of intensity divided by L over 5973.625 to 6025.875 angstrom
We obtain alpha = 0.052 mag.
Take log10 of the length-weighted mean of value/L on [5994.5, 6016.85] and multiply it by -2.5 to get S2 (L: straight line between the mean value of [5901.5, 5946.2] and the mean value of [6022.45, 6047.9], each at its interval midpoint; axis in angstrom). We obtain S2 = 0.02 mag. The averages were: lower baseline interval 10.4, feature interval 11.6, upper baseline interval 12.4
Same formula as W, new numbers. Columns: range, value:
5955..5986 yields 10.6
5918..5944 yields 10.2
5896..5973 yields 10.5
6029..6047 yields 12.4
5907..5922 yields 11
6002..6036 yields 12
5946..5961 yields 9.95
